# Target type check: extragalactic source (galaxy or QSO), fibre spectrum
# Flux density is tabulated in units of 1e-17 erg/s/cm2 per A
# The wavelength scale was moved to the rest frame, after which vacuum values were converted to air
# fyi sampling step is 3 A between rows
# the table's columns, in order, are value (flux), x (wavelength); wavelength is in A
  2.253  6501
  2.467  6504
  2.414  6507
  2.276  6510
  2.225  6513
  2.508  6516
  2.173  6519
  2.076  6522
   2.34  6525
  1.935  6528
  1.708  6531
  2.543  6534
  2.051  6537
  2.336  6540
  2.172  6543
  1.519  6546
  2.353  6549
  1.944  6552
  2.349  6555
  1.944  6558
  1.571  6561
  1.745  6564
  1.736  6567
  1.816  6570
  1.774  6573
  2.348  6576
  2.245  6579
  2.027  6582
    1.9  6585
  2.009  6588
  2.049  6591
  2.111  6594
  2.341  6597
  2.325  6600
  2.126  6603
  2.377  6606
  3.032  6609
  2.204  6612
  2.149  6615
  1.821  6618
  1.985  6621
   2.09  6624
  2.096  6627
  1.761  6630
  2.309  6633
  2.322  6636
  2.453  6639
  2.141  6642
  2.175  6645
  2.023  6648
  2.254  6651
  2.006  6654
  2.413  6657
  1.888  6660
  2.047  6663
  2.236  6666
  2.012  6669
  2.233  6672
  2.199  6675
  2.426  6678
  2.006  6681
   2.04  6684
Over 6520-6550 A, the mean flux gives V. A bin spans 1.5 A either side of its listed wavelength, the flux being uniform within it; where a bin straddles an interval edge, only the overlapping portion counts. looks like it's 2.1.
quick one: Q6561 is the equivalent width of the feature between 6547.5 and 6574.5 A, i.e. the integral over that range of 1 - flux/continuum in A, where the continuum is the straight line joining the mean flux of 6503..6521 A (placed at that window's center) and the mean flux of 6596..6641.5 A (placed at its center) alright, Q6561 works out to 4.4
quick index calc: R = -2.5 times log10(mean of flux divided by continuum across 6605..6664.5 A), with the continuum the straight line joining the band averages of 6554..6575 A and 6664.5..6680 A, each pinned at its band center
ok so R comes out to -0.05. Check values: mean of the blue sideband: 1.85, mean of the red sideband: 2.21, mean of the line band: 2.18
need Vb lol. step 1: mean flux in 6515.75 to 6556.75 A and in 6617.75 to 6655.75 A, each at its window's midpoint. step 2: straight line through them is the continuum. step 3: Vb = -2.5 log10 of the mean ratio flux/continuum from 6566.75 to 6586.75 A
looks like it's 0.07 mag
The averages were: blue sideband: 2.13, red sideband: 2.12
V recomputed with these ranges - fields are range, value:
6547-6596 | 1.99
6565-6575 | 1.8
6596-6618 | 2.33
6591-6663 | 2.19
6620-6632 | 2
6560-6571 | 1.72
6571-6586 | 2.06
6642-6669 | 2.12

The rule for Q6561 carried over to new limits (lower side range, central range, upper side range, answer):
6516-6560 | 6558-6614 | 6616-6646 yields 0.5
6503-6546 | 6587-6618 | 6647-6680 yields -1.1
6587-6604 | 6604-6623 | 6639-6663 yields -0.8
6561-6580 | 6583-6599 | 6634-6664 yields -0.9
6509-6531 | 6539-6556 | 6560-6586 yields -0.5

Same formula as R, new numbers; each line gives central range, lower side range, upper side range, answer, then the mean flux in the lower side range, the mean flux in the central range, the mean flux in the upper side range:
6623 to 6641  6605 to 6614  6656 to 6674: 0.09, 2.52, 2.17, 2.13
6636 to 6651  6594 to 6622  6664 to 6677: 0.00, 2.26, 2.22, 2.18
